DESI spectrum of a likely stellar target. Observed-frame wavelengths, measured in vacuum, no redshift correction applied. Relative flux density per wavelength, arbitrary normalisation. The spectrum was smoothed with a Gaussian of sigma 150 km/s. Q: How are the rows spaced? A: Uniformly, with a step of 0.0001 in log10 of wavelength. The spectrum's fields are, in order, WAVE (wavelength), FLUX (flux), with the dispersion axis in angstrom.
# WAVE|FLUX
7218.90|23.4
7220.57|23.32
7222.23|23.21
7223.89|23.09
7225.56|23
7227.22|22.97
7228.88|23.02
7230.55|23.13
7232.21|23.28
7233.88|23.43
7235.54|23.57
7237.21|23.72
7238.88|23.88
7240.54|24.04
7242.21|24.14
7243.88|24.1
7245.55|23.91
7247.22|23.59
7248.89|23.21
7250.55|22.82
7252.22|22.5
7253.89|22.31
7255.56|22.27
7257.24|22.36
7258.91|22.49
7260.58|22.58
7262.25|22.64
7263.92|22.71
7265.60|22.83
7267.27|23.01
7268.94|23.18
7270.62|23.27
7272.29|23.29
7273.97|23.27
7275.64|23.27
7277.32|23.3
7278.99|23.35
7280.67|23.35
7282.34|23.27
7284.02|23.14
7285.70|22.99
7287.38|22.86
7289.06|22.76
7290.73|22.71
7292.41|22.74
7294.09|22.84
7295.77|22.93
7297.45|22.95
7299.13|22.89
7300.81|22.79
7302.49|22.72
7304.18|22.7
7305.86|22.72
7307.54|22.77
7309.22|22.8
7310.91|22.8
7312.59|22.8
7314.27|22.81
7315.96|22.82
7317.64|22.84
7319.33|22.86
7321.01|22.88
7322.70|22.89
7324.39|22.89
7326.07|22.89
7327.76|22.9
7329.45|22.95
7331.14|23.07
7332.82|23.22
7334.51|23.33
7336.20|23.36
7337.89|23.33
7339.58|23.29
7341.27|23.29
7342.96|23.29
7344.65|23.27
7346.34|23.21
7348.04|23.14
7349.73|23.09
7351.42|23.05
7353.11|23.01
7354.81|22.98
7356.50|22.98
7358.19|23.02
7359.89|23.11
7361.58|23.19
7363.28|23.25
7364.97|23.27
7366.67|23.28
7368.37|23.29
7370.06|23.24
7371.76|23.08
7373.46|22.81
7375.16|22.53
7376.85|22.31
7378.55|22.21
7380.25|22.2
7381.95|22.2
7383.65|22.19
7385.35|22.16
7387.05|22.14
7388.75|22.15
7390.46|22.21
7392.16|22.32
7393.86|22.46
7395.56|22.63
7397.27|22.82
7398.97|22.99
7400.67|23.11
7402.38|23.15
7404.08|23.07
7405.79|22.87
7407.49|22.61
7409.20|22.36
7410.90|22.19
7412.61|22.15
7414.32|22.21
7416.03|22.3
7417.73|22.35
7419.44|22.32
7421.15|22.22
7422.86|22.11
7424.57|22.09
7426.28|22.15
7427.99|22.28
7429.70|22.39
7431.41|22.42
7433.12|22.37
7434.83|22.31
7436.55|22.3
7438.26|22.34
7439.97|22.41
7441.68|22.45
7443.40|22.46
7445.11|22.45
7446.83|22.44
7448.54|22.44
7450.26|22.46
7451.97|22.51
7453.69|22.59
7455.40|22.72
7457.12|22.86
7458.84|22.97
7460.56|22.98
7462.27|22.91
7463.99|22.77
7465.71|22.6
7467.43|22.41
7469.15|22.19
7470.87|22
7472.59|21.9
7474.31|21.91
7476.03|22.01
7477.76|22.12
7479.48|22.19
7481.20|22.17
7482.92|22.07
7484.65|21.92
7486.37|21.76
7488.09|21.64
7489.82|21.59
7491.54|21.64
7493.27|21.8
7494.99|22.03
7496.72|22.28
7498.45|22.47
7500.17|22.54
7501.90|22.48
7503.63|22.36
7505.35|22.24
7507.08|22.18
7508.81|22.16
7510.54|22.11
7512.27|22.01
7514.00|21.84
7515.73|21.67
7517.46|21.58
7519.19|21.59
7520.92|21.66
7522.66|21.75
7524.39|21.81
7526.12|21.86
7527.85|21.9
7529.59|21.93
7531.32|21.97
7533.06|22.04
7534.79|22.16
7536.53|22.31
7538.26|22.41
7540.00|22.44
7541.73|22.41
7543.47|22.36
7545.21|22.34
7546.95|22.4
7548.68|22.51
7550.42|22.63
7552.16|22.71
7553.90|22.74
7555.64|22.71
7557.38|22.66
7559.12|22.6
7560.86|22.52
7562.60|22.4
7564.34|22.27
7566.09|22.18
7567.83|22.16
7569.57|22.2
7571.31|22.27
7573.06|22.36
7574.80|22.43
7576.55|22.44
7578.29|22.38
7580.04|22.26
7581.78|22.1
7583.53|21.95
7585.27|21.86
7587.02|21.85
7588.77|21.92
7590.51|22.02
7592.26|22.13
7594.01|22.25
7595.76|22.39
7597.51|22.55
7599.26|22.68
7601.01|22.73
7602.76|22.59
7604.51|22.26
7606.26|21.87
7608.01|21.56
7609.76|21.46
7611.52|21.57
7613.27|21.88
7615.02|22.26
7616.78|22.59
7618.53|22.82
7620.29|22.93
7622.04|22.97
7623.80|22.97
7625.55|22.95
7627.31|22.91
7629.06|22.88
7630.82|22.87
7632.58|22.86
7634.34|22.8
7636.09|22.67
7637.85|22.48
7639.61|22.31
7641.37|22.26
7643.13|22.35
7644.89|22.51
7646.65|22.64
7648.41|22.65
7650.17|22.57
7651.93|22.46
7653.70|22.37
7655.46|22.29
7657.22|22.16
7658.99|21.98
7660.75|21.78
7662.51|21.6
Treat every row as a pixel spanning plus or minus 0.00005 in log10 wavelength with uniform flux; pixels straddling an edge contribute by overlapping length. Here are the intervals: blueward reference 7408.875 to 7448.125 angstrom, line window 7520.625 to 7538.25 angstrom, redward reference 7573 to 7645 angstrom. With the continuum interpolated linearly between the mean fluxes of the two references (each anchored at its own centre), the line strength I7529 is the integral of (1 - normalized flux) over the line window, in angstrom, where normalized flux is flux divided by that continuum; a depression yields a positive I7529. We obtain 0.3 angstrom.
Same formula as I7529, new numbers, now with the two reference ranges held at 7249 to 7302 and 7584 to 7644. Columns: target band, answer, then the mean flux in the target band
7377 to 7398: 0.4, 22.3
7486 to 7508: 0.5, 22.1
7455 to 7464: -0.1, 22.9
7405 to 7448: 0.6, 22.3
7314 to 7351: -0.4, 23.1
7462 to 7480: 0.3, 22.2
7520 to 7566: 0.4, 22.3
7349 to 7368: -0.3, 23.1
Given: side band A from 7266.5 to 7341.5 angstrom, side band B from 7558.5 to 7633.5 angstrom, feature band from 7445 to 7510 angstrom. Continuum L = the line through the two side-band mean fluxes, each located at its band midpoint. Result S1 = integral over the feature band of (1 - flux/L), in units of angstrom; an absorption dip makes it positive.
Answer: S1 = 0.96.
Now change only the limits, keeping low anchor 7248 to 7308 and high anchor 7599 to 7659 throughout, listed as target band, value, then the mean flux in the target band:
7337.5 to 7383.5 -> -0.4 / 23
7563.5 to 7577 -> 0.1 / 22.3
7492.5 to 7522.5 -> 0.7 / 22.1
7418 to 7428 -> 0.2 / 22.2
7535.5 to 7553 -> 0.1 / 22.4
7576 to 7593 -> 0.3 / 22.1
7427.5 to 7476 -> 0.5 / 22.5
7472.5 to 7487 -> 0.4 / 22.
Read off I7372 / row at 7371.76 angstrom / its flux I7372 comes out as 23.08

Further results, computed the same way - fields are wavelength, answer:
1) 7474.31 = 21.91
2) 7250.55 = 22.82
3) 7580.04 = 22.26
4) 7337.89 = 23.33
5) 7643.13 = 22.35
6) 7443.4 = 22.46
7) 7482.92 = 22.07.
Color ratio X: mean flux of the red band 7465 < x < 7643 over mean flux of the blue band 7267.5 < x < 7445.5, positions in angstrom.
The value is 1.0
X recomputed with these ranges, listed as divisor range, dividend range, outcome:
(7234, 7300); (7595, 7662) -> 0.97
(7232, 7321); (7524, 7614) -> 0.97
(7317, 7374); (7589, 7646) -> 0.97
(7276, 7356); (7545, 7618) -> 0.97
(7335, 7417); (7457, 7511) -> 0.97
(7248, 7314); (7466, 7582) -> 0.97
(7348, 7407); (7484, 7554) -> 0.97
